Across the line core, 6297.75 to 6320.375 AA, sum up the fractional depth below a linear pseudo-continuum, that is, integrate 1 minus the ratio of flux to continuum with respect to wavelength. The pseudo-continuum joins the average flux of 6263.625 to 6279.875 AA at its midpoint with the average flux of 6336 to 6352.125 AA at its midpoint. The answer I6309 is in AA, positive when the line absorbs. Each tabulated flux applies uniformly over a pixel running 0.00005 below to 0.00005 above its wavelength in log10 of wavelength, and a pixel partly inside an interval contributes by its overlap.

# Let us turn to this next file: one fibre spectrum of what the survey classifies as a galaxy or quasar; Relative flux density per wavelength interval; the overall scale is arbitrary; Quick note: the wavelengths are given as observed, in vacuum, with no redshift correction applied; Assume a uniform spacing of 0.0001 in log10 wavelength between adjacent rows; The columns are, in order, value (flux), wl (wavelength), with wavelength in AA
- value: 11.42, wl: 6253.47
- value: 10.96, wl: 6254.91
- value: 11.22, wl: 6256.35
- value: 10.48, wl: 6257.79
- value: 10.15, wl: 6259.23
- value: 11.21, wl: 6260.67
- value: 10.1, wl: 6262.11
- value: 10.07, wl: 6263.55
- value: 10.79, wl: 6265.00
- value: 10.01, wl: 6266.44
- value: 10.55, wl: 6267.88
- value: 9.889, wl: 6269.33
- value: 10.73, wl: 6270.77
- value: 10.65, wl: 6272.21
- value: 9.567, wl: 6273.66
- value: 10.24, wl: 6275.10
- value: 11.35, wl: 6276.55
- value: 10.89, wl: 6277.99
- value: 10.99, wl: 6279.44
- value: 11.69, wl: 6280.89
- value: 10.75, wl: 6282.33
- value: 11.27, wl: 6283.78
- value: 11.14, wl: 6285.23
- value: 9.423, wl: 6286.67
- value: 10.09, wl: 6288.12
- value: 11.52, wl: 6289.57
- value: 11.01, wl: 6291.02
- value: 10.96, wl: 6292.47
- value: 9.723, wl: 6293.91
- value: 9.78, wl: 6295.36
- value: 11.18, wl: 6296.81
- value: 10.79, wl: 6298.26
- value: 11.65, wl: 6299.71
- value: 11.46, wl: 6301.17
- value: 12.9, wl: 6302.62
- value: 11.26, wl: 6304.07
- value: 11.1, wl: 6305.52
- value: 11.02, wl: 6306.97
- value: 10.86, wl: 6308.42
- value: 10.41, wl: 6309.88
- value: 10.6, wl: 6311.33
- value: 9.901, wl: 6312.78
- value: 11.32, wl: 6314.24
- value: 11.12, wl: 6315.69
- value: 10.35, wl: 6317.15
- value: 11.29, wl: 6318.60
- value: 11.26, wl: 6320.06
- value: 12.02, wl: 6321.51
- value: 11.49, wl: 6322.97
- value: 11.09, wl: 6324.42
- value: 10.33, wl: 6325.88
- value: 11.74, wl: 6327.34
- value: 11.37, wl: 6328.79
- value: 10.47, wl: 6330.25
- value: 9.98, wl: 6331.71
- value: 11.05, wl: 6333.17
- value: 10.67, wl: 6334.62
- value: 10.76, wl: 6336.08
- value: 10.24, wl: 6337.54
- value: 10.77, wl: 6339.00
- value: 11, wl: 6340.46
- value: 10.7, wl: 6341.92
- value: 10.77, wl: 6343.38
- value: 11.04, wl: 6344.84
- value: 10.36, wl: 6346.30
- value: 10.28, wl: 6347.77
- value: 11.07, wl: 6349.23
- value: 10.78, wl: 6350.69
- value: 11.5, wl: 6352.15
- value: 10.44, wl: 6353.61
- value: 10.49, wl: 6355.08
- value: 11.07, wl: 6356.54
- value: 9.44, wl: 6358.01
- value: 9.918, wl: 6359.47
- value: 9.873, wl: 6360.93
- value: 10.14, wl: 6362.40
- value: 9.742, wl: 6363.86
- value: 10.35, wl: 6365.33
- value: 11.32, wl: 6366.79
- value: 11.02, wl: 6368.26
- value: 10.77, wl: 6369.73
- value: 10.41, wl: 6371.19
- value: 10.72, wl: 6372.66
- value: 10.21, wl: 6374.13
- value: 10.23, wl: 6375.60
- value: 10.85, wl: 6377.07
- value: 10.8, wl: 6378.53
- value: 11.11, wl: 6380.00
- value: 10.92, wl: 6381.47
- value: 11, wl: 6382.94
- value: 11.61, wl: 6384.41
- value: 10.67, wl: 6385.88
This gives -1.0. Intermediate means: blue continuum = 10.5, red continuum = 10.7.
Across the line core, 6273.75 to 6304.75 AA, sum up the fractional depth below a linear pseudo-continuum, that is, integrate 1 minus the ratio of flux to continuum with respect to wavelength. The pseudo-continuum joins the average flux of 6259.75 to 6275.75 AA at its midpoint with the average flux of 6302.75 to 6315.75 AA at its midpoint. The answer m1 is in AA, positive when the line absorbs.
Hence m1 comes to -0.81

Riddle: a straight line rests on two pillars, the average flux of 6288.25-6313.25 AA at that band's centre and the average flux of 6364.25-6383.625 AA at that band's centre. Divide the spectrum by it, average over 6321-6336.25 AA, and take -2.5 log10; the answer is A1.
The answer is -0.01 mag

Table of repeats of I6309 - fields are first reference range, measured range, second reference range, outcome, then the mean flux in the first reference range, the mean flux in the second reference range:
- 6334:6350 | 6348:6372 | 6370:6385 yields 0.5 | 10.7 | 10.8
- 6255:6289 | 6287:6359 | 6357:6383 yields -2.2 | 10.6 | 10.5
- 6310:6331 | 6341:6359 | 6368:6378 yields 0.2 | 11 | 10.6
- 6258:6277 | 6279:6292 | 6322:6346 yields -0.4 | 10.4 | 10.8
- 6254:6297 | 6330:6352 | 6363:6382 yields -0.1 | 10.6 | 10.6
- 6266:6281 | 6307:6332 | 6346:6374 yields -1.0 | 10.6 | 10.5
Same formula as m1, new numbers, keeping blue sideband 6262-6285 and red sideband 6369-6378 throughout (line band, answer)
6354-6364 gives 0.4 AA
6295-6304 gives -0.6 AA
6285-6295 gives 0.1 AA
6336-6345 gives -0.1 AA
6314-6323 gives -0.6 AA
